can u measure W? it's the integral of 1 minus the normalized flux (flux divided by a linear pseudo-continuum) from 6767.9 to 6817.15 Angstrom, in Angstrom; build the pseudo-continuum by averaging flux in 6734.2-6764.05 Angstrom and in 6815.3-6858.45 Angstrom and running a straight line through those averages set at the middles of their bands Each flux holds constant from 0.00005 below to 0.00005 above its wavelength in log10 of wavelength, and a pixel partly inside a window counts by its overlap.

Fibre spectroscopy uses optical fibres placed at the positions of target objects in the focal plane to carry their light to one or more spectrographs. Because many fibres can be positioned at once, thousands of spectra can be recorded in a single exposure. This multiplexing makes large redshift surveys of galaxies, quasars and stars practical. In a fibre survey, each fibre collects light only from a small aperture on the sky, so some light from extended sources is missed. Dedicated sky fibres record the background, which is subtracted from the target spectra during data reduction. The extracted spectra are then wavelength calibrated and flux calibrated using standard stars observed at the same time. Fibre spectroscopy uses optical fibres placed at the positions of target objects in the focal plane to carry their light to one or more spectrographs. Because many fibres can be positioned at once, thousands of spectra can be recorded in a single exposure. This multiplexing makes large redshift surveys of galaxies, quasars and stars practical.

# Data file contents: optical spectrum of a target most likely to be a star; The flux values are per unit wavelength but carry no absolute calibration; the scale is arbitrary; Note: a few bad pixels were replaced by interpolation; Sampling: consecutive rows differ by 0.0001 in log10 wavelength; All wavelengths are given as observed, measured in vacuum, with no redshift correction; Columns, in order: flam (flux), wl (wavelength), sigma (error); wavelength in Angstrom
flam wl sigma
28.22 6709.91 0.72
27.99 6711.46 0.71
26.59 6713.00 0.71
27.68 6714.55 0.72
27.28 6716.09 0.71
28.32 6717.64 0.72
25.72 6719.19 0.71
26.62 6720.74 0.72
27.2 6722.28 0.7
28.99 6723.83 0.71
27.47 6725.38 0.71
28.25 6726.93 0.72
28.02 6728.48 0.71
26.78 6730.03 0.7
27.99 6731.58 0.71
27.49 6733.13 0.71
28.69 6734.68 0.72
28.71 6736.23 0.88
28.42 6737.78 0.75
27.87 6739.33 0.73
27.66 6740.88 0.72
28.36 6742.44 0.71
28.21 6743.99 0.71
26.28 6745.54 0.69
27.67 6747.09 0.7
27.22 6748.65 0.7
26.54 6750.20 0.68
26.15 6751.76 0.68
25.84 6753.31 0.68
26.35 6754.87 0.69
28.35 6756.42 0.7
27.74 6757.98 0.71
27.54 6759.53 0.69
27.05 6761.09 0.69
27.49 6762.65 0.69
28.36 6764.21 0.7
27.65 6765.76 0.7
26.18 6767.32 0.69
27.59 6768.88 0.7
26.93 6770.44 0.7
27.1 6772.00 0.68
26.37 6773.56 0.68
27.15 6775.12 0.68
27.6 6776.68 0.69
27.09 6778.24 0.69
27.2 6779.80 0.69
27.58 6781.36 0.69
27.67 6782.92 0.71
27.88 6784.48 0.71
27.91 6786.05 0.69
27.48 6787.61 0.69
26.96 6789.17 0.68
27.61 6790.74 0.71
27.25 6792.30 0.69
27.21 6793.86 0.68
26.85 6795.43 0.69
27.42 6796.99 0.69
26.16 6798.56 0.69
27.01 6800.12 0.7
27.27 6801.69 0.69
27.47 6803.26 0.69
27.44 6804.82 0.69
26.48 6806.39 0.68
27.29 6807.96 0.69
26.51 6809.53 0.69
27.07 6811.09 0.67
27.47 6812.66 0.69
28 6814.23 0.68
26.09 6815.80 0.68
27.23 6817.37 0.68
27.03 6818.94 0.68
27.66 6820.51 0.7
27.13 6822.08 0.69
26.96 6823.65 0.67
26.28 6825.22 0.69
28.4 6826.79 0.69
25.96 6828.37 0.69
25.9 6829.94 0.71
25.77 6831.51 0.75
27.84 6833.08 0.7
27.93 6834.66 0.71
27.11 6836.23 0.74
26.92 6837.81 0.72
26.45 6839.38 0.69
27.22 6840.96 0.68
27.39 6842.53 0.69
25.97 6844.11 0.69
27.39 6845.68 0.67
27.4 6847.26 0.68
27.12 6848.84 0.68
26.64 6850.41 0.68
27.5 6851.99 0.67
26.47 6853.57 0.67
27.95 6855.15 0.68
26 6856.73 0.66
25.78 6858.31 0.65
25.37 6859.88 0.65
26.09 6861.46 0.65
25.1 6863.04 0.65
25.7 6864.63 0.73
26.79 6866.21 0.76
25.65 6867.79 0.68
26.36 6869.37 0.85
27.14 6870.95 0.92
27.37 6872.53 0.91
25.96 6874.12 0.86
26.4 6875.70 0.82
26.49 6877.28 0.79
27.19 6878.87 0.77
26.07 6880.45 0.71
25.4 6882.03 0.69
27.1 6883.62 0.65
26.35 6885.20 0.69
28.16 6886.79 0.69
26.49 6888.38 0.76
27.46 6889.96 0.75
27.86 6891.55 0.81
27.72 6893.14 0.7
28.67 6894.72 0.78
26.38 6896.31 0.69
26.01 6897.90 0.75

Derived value 0.0 Angstrom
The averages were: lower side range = 27.5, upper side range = 26.9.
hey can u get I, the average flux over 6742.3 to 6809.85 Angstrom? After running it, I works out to 27.2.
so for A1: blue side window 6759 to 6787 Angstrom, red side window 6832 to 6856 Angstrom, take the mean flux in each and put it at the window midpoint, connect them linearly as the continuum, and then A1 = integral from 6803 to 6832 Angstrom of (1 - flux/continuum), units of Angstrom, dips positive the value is 0.3 Angstrom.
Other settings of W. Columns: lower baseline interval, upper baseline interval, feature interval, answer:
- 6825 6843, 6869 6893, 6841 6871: 0.41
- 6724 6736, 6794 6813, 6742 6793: 0.34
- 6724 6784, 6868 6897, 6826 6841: 0.10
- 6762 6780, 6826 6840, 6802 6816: -0.05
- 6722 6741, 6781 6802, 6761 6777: 0.20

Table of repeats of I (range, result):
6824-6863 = 26.8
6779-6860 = 27.1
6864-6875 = 26.4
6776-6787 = 27.6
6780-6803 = 27.3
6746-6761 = 27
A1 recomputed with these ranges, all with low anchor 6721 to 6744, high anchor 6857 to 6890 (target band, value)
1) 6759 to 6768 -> 0.1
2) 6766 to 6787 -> 0.2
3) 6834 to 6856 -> -0.3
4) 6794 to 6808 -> 0.1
